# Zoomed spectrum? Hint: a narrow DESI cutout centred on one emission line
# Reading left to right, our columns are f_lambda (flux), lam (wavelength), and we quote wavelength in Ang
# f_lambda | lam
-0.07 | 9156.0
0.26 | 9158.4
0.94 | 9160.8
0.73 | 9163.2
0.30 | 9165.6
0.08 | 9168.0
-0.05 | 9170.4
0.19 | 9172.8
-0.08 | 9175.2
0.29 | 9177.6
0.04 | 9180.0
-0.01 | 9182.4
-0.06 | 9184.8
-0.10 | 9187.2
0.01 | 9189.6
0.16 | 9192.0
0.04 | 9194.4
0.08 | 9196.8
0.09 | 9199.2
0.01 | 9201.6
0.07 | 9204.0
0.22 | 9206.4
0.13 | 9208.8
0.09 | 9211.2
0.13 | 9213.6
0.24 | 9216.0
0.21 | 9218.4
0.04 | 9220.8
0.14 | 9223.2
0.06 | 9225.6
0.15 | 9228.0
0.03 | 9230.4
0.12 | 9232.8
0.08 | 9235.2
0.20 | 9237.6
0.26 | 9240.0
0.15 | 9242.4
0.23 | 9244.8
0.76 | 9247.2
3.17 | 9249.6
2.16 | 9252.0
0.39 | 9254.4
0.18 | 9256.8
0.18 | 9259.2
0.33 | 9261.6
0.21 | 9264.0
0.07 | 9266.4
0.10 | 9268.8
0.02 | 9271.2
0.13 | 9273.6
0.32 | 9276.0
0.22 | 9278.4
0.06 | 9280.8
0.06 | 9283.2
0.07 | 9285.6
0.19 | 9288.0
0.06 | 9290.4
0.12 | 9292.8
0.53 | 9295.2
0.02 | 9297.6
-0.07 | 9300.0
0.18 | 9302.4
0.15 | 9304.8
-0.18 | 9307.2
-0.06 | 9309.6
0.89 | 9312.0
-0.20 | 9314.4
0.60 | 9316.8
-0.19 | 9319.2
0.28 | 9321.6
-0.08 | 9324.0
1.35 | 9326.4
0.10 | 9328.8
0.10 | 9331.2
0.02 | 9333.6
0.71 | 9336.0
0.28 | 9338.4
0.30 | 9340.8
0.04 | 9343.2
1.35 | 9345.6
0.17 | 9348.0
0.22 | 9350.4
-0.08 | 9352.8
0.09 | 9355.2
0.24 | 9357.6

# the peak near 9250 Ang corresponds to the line [O III]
